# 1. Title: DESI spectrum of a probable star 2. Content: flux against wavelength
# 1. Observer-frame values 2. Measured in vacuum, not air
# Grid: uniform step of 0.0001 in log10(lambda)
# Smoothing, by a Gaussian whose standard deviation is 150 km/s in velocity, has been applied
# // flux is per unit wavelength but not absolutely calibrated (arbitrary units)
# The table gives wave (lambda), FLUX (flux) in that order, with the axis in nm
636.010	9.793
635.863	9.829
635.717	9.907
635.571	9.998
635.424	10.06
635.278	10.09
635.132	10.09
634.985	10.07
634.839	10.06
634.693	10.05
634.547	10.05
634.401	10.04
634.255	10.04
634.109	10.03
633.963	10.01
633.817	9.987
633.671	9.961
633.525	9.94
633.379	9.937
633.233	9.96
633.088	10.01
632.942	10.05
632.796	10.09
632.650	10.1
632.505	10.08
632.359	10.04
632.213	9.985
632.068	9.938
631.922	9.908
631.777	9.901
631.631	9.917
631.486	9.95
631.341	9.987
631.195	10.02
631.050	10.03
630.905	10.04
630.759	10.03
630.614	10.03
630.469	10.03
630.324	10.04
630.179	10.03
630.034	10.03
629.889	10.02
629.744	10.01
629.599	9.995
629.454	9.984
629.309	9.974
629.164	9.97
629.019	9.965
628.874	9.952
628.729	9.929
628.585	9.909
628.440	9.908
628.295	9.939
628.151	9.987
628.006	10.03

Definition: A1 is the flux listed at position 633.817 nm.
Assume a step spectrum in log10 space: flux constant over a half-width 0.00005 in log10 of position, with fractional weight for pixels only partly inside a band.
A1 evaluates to 9.987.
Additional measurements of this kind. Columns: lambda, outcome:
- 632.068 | 9.938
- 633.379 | 9.937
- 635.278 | 10.09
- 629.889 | 10.02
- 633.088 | 10.01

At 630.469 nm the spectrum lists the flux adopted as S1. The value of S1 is 10.03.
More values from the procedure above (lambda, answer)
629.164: 9.97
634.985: 10.07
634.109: 10.03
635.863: 9.829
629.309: 9.974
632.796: 10.09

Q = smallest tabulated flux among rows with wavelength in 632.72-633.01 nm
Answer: 10.05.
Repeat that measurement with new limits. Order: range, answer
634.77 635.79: 9.907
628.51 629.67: 9.909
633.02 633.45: 9.937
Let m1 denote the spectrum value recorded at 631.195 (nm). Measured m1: 10.02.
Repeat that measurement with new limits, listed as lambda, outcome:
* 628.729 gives 9.929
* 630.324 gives 10.04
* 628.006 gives 10.03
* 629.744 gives 10.01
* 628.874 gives 9.952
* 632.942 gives 10.05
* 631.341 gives 9.987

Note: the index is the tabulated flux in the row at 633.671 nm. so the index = 9.961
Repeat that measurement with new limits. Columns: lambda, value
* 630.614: 10.03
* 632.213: 9.985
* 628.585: 9.909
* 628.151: 9.987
